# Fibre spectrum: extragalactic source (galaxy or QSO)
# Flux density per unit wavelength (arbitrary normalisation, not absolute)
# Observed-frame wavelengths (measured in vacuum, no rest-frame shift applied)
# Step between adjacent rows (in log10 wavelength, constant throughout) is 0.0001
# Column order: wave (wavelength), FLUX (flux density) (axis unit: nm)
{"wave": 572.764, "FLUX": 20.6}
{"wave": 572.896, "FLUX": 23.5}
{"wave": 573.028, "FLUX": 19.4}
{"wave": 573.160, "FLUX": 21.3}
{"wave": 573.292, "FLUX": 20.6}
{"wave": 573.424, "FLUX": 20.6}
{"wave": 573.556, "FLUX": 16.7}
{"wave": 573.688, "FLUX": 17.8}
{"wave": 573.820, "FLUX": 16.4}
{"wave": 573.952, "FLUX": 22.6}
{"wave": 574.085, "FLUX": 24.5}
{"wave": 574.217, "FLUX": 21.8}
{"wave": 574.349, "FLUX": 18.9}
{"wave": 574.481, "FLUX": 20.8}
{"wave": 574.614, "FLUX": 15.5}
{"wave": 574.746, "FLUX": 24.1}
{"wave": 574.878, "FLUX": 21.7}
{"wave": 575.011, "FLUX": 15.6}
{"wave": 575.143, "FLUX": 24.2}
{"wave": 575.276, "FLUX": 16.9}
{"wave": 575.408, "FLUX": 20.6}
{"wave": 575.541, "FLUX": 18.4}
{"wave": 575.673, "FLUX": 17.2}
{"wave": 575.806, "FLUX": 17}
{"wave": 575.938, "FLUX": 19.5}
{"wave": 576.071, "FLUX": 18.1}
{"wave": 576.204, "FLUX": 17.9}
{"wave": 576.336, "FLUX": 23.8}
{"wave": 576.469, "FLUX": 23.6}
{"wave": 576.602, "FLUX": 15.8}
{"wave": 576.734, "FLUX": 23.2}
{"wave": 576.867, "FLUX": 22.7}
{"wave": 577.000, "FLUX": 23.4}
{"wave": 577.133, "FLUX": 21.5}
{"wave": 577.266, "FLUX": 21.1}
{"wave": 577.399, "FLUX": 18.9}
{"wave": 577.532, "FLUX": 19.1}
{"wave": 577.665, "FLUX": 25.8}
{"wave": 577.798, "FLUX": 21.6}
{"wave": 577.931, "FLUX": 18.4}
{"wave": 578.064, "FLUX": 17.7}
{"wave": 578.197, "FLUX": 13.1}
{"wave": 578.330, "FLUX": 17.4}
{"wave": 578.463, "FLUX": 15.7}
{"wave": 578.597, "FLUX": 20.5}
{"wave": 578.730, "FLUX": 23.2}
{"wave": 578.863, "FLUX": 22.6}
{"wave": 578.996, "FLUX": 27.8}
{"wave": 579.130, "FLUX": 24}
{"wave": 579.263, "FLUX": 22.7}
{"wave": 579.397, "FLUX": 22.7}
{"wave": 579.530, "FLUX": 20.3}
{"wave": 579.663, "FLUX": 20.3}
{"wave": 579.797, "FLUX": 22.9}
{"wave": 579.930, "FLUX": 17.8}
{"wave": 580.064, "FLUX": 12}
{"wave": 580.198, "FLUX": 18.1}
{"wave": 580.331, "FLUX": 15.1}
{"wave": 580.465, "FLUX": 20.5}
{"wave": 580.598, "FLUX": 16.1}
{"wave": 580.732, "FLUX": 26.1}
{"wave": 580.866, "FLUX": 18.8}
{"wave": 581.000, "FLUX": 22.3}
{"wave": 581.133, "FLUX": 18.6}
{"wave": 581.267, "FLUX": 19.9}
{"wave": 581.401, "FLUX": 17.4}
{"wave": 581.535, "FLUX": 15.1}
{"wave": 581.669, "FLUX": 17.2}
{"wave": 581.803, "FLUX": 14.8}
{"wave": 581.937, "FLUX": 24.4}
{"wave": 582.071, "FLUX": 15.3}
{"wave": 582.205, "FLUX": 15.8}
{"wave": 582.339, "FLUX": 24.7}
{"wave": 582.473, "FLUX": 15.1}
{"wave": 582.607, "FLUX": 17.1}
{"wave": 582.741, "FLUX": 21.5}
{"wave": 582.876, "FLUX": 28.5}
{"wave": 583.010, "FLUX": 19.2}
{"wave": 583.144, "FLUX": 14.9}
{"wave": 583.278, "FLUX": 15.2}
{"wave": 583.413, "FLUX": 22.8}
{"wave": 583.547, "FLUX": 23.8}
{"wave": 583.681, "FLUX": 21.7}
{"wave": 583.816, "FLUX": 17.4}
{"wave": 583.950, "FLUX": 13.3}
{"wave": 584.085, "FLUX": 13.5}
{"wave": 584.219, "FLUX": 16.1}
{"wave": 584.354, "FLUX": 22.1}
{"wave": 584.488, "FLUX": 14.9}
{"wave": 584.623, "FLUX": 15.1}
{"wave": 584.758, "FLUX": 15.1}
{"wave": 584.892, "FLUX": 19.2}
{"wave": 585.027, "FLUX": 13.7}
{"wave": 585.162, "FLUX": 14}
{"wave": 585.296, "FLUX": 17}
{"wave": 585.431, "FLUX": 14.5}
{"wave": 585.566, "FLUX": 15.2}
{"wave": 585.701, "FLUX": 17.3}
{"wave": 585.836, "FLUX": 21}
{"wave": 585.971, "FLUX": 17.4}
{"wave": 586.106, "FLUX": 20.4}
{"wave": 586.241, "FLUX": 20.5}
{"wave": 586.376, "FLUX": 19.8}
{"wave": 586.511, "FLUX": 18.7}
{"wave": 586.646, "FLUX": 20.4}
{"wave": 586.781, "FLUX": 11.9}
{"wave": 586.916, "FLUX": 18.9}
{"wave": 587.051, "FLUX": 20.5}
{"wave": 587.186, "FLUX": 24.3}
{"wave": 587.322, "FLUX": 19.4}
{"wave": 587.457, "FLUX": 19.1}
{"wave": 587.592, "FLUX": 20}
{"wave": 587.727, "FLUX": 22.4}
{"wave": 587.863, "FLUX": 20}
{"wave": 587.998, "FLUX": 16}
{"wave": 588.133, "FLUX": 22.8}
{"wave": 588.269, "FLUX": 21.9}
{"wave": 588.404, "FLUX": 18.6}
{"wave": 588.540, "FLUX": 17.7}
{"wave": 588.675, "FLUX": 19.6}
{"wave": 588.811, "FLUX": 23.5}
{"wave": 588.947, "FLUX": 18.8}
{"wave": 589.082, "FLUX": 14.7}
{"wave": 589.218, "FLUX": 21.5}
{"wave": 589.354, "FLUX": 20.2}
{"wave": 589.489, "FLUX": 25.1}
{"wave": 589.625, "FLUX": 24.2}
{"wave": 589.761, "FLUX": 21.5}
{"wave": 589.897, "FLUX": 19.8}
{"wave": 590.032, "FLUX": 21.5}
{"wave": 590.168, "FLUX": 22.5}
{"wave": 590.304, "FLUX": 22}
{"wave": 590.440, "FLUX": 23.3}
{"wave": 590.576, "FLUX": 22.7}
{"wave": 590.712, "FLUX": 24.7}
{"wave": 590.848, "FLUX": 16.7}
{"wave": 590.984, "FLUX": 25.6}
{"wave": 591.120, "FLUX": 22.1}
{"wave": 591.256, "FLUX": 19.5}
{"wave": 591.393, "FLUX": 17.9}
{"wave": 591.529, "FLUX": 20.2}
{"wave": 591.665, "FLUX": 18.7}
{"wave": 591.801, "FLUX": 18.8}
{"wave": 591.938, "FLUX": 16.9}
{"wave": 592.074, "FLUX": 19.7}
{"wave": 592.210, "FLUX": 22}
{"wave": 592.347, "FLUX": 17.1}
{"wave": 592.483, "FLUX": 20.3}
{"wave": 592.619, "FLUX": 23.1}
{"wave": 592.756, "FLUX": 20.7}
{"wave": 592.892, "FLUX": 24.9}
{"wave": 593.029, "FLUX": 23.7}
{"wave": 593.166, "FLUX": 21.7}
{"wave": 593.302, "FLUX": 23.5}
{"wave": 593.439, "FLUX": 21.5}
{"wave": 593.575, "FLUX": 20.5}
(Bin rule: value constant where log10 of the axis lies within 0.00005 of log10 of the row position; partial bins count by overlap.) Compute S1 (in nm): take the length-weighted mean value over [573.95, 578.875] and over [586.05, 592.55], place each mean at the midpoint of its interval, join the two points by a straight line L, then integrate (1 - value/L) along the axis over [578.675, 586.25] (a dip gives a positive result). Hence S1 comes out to 0.51 nm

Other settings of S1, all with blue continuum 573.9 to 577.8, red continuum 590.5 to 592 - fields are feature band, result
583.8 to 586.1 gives 0.456 nm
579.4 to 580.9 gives 0.102 nm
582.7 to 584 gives 0.035 nm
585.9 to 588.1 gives 0.107 nm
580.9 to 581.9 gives 0.114 nm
